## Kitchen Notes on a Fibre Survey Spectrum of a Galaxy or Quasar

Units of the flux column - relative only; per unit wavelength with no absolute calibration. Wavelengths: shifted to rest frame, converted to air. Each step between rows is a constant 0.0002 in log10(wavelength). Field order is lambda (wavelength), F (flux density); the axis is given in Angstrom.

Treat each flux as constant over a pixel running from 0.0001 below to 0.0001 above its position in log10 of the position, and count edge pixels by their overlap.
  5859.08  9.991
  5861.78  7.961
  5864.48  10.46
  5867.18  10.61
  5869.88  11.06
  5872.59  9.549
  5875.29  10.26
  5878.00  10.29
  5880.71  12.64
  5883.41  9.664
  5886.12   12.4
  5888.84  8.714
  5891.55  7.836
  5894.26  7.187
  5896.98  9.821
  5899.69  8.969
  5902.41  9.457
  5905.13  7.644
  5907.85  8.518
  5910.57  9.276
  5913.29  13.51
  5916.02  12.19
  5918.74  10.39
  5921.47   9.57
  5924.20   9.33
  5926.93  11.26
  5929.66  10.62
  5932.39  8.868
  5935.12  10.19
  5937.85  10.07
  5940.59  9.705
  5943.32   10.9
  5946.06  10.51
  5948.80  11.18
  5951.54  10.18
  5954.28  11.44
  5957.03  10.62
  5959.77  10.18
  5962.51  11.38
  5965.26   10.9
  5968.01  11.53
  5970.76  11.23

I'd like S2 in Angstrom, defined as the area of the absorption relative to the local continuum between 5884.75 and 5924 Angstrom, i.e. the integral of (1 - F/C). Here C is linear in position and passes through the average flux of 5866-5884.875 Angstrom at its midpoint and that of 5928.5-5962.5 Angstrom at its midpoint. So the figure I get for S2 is 3.2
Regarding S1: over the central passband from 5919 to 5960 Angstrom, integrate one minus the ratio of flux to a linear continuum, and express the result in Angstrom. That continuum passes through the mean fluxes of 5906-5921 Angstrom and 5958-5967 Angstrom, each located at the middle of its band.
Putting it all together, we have 1.59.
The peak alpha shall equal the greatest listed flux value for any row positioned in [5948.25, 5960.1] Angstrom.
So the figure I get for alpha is 11.44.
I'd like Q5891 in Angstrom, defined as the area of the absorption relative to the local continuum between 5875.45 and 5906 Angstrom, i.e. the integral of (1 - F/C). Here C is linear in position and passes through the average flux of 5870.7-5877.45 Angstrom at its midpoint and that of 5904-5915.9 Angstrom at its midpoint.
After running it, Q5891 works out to 1.4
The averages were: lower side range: 10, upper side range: 10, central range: 9.57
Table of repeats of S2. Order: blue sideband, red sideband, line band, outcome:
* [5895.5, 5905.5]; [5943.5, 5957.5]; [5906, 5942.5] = -1.3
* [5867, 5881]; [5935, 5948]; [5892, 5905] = 2.3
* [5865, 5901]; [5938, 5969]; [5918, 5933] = 0.5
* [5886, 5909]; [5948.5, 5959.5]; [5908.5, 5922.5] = -2.2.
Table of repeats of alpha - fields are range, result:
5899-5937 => 13.51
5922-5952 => 11.26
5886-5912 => 12.4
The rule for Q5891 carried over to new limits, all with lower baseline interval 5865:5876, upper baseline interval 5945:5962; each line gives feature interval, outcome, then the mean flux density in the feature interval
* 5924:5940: 0.82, 10.1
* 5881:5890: -0.11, 10.6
